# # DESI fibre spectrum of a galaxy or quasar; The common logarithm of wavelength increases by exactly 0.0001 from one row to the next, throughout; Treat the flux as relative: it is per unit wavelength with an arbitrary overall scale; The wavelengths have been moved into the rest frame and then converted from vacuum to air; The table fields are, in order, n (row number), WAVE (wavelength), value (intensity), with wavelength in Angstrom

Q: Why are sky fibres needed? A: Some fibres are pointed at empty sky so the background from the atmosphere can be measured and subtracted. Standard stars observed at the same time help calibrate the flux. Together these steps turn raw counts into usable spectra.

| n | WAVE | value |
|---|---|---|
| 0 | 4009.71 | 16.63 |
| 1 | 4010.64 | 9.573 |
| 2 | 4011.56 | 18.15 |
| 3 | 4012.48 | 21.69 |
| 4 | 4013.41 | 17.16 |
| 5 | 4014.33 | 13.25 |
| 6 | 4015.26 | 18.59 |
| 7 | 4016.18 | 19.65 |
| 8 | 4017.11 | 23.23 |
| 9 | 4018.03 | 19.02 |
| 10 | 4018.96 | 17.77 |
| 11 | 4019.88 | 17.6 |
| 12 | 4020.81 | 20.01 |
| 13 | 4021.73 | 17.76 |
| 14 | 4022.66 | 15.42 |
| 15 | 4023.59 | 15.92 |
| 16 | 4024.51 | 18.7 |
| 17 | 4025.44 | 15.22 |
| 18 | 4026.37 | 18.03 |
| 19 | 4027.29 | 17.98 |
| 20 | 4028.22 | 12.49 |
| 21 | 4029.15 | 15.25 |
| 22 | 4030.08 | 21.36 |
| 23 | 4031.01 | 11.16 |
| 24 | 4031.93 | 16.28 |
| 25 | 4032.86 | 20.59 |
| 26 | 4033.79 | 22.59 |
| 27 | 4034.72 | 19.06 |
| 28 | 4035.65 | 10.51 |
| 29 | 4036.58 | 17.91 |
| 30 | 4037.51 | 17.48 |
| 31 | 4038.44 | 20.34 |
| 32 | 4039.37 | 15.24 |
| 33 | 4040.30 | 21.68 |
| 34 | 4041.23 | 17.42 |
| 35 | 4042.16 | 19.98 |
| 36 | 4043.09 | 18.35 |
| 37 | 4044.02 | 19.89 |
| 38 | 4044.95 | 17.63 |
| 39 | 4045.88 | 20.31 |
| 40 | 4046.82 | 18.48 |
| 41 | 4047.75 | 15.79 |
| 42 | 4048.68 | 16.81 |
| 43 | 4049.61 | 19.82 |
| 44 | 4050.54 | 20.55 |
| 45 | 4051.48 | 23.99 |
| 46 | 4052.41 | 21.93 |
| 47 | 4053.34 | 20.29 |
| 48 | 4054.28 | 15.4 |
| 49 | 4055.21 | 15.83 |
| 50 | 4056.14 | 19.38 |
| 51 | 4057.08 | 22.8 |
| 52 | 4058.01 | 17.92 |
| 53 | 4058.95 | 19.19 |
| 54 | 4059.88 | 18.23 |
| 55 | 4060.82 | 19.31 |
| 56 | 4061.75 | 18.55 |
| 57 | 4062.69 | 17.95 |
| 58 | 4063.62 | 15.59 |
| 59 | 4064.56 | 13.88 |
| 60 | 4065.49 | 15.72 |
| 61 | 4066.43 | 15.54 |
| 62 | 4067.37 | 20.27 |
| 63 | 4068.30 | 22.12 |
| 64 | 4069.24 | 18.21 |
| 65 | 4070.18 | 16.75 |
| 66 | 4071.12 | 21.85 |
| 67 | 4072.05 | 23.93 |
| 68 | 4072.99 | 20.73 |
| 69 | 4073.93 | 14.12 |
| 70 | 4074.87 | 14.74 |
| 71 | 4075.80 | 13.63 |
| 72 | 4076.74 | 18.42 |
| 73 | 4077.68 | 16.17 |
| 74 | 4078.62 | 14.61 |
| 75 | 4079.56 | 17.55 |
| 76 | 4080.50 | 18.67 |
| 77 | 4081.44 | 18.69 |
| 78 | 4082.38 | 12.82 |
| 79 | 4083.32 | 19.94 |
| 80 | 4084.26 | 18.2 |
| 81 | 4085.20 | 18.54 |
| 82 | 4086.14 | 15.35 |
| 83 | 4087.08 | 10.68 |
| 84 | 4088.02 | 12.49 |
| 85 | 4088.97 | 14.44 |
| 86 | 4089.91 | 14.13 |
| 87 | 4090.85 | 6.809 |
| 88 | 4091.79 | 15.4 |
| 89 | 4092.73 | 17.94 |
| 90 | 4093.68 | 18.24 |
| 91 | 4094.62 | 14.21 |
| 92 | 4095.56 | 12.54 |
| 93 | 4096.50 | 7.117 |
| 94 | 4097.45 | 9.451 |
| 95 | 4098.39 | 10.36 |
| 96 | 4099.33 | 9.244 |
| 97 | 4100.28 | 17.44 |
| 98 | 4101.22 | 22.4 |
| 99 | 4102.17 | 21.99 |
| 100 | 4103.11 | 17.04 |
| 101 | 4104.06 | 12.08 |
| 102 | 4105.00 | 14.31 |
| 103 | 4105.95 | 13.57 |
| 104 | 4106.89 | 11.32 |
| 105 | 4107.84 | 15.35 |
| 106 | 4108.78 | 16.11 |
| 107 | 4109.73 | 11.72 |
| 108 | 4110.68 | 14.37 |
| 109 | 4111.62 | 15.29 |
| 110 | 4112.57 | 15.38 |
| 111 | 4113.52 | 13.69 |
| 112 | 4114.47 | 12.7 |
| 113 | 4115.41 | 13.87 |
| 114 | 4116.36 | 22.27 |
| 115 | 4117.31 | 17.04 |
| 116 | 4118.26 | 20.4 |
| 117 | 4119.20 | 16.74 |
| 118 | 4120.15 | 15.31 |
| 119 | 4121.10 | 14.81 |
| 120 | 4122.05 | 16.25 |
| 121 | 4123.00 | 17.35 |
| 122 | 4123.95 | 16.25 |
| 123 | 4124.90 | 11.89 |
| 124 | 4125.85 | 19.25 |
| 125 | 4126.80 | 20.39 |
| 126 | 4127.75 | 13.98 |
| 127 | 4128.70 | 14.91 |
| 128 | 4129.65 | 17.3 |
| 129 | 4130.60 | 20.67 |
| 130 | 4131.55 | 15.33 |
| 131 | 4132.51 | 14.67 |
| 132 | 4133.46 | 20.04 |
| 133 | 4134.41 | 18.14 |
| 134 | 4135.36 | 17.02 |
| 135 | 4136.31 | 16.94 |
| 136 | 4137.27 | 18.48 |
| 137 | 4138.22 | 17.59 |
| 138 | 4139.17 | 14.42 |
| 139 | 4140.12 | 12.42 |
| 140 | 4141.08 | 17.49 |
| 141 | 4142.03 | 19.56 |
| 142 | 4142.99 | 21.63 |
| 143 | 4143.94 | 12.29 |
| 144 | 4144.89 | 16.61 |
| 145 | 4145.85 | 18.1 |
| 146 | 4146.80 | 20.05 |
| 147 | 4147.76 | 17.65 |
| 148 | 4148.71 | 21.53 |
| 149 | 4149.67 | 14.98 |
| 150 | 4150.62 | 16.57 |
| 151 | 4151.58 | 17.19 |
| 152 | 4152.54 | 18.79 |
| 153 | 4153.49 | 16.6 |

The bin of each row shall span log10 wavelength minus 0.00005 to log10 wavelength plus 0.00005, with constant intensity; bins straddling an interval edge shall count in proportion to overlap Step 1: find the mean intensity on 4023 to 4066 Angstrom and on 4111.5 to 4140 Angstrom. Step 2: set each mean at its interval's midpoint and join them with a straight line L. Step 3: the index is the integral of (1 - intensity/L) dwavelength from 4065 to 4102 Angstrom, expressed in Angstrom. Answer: 3.0 Angstrom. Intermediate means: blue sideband 18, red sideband 16.6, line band 15.9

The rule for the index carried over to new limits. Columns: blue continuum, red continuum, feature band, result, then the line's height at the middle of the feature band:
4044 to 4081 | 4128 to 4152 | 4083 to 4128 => 6.6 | 17.7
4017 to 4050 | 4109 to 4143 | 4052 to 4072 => -1.3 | 17.4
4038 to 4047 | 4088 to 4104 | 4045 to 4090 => -2.7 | 16.7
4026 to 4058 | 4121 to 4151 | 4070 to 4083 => 0.3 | 17.8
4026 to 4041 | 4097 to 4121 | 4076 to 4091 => 0.3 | 15.9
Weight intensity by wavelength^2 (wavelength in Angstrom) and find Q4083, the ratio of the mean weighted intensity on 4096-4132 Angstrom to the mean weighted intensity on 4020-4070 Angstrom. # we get 0.88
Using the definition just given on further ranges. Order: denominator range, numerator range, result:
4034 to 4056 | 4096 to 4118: 0.81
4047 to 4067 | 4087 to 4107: 0.77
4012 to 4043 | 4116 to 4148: 1.01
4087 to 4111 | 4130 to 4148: 1.27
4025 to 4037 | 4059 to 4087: 1.06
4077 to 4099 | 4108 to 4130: 1.11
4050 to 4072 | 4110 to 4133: 0.89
